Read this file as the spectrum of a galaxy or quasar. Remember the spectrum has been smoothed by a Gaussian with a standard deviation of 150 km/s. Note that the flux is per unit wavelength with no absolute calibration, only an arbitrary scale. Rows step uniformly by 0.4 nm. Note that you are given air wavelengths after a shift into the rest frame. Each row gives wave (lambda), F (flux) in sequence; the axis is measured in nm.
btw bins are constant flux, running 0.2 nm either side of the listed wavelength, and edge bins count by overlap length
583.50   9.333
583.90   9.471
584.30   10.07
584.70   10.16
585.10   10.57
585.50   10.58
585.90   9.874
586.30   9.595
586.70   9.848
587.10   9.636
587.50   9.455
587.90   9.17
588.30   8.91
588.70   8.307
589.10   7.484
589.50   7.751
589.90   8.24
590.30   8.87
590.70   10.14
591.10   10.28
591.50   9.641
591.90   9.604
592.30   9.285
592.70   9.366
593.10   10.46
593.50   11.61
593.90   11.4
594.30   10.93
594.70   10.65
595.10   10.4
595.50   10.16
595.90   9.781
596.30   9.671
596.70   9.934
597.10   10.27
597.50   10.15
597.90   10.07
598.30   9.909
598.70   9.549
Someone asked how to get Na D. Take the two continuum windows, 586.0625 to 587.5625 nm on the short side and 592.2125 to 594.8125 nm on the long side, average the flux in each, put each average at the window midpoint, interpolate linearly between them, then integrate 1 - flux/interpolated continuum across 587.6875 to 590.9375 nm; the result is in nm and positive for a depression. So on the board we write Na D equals 0.45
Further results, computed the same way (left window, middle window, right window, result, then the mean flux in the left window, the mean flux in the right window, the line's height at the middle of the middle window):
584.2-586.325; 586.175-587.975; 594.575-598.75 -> 0.11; 10.2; 10.1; 10.2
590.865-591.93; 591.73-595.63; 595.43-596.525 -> -0.21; 9.89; 9.84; 9.86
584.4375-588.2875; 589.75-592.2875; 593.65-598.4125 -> 0.15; 9.83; 10.3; 10.1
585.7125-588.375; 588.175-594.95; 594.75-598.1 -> 0.14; 9.52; 10.1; 9.79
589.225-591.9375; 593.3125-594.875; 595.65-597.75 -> -0.25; 9.15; 9.97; 9.62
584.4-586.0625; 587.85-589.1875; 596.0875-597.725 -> 0.23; 10.3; 10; 10.2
